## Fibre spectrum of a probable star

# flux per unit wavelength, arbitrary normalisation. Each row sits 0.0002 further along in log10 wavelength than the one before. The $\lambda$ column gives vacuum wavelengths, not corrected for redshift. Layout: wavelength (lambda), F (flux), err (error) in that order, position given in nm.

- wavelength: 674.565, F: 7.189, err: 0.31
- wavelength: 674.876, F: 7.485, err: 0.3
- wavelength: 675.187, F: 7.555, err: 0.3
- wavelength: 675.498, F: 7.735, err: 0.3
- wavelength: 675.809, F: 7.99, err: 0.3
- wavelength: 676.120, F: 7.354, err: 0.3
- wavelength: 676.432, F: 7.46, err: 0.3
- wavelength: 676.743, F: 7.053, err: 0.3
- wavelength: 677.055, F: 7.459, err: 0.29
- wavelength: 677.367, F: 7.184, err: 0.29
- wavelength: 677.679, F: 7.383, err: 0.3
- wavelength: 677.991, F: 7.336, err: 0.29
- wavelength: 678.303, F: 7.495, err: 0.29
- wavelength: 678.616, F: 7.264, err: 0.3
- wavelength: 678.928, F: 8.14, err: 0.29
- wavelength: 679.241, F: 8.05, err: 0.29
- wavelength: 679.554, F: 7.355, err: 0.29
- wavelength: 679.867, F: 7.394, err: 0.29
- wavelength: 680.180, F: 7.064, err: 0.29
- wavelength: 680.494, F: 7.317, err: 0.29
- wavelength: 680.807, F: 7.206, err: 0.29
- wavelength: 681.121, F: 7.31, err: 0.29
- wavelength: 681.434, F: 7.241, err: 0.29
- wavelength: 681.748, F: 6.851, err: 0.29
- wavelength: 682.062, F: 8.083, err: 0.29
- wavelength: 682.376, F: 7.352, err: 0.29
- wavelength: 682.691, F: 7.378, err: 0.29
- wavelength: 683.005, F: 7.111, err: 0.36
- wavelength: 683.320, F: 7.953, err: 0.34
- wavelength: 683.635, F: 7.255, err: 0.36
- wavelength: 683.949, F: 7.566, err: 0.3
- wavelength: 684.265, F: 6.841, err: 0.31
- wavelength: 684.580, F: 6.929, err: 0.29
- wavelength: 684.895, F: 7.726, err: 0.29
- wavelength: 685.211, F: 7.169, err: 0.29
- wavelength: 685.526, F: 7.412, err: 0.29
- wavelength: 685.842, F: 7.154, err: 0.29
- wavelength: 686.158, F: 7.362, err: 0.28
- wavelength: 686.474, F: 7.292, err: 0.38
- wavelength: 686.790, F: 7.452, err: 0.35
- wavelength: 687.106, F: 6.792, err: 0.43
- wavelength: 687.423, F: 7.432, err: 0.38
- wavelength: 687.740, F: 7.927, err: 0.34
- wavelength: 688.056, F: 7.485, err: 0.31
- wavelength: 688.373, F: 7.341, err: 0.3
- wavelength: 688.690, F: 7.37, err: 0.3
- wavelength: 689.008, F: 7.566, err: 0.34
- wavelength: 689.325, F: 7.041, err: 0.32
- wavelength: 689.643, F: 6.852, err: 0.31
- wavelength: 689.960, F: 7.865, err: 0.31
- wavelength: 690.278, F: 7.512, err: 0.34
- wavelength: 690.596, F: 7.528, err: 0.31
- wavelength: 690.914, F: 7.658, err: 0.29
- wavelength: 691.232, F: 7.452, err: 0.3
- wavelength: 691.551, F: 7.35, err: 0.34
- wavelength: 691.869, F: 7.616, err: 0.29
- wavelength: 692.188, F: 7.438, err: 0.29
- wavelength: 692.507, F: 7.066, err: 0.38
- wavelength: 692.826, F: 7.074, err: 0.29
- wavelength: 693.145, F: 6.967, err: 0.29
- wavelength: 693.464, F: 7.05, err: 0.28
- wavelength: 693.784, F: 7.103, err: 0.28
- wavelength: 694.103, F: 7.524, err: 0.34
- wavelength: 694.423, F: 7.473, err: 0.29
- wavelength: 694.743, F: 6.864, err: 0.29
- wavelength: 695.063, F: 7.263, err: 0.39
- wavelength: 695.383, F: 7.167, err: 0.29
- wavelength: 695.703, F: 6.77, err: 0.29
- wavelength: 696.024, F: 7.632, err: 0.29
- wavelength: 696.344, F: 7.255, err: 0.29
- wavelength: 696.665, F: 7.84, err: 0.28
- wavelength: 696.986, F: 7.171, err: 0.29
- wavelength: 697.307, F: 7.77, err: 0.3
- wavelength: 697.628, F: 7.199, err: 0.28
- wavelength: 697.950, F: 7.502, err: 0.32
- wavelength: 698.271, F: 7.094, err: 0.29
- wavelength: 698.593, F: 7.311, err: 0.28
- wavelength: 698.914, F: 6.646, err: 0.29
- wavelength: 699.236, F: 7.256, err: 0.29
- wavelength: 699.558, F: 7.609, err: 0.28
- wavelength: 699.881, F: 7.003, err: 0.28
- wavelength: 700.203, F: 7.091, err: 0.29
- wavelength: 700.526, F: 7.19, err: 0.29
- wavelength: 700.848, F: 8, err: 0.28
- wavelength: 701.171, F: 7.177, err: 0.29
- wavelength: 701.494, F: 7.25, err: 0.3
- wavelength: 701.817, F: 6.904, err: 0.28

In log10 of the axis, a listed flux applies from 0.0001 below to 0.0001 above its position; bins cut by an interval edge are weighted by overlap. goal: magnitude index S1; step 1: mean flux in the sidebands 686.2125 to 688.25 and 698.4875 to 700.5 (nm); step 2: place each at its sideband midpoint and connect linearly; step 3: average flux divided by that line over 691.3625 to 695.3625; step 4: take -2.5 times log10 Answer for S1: 0.01 mag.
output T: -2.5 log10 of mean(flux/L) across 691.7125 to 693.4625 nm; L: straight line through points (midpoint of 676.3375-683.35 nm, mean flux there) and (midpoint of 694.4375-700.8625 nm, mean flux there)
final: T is 0.01 mag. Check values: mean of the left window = 7.4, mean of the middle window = 7.21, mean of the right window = 7.27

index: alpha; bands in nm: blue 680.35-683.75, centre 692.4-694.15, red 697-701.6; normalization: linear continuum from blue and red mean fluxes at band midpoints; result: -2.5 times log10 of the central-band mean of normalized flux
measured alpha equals 0.031 mag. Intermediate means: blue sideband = 7.37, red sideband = 7.29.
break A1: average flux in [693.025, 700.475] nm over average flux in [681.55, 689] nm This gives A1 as 1.0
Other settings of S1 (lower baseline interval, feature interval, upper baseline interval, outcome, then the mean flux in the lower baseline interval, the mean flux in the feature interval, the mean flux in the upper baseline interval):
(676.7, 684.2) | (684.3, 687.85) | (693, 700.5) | 0.01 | 7.41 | 7.31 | 7.24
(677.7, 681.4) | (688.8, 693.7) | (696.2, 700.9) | 0.00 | 7.44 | 7.33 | 7.31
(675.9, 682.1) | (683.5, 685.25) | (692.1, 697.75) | 0.01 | 7.39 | 7.25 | 7.26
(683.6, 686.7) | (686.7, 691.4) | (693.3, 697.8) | -0.02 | 7.28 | 7.42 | 7.29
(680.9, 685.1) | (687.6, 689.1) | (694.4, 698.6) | -0.03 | 7.35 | 7.53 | 7.3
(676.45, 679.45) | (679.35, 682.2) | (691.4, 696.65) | 0.02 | 7.48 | 7.32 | 7.24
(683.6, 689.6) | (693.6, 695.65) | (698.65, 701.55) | 0.01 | 7.31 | 7.21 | 7.25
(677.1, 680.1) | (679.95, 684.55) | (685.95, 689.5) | 0.02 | 7.5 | 7.31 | 7.36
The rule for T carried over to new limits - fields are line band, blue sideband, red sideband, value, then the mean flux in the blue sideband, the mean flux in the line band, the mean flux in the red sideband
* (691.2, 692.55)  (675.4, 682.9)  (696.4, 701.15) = -0.006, 7.43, 7.4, 7.33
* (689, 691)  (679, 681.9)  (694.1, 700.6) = -0.018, 7.33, 7.42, 7.26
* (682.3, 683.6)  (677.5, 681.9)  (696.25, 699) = -0.008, 7.39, 7.43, 7.33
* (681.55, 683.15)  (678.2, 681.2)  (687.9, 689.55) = 0.010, 7.46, 7.35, 7.34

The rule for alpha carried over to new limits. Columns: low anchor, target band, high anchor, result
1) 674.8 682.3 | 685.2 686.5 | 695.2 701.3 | 0.015 mag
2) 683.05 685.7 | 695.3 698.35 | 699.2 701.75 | -0.005 mag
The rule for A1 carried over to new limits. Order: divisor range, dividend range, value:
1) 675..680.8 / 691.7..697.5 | 0.97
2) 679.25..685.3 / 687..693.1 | 1.01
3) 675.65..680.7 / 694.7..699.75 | 0.98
